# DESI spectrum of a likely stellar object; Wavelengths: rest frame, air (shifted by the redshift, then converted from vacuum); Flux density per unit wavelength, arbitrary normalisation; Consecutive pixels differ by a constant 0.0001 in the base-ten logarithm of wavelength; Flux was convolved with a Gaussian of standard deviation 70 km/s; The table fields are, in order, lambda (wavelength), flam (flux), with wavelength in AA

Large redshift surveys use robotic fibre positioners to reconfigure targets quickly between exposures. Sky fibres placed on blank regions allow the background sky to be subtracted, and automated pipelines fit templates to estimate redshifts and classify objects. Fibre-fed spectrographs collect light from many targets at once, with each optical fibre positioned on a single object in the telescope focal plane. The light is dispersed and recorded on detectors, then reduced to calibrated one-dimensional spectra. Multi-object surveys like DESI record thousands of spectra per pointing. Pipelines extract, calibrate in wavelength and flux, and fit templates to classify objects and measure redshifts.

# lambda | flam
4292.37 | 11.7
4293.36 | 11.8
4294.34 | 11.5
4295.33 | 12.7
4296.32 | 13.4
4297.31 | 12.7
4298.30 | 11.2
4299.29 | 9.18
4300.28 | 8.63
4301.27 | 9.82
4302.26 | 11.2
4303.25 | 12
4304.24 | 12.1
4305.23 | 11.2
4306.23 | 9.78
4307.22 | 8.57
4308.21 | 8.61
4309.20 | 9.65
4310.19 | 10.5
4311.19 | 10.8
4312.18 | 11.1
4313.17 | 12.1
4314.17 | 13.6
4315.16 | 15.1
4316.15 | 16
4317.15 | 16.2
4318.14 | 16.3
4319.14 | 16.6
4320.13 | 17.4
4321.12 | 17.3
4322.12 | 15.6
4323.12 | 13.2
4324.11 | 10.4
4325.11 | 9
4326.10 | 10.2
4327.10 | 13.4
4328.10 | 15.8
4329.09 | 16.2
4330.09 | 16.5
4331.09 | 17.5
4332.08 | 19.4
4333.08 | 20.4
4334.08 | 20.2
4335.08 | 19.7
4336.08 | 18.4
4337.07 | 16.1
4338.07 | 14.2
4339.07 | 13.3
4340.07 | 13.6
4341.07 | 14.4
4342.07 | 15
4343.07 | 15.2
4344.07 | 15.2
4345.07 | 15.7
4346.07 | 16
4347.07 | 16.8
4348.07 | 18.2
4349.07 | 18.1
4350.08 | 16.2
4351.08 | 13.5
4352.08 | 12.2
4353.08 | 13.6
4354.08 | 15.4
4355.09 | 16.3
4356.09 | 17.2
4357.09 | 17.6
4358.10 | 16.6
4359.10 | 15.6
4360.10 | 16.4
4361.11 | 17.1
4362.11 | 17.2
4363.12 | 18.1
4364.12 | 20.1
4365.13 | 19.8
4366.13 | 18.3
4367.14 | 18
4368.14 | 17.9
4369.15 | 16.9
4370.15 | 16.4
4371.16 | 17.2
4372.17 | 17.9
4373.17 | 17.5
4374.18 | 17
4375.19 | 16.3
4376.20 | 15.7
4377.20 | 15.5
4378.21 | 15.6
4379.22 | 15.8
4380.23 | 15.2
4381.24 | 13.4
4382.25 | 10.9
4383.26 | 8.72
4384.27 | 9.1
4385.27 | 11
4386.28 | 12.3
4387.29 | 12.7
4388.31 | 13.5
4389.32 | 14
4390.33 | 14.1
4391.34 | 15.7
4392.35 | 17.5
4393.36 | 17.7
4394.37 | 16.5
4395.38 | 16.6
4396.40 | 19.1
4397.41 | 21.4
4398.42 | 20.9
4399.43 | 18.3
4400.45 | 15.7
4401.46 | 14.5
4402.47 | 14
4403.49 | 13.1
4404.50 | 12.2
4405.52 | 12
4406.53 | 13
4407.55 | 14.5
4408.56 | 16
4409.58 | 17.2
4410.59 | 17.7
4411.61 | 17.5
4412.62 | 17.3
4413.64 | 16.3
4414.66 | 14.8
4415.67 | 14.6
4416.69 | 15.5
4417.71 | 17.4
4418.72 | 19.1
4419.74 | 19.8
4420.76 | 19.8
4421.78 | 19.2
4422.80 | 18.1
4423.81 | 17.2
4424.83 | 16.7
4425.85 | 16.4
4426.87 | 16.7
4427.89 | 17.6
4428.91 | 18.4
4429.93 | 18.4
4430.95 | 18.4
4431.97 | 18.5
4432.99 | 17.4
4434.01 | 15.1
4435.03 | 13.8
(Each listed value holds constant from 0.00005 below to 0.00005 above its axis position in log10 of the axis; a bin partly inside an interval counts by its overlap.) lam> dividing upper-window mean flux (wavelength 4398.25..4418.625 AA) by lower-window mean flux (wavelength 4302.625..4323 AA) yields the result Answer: 1.20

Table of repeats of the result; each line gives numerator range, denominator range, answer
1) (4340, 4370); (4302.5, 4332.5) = 1.23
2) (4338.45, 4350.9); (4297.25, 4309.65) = 1.51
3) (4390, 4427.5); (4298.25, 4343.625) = 1.21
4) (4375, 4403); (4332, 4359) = 0.93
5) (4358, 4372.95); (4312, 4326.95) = 1.25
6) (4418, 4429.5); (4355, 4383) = 1.09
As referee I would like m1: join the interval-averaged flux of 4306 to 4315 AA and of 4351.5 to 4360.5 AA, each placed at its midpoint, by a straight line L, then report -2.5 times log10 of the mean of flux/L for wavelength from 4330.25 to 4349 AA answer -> -0.20 mag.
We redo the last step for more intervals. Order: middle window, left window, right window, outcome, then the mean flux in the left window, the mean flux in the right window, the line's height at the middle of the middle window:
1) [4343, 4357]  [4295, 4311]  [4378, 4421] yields -0.21 mag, 10.7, 15.4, 13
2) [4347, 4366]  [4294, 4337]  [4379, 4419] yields -0.16 mag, 13.6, 15.1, 14.3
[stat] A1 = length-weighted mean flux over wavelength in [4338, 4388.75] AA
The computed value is 15.5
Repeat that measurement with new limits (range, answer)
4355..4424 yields 16.1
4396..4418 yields 16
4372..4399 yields 15.2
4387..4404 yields 16.2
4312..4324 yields 15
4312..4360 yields 15.5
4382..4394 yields 13.2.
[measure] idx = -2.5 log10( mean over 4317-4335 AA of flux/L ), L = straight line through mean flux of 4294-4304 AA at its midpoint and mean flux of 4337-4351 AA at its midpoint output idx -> -0.14 mag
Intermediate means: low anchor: 11.3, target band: 15.7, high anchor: 15.5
